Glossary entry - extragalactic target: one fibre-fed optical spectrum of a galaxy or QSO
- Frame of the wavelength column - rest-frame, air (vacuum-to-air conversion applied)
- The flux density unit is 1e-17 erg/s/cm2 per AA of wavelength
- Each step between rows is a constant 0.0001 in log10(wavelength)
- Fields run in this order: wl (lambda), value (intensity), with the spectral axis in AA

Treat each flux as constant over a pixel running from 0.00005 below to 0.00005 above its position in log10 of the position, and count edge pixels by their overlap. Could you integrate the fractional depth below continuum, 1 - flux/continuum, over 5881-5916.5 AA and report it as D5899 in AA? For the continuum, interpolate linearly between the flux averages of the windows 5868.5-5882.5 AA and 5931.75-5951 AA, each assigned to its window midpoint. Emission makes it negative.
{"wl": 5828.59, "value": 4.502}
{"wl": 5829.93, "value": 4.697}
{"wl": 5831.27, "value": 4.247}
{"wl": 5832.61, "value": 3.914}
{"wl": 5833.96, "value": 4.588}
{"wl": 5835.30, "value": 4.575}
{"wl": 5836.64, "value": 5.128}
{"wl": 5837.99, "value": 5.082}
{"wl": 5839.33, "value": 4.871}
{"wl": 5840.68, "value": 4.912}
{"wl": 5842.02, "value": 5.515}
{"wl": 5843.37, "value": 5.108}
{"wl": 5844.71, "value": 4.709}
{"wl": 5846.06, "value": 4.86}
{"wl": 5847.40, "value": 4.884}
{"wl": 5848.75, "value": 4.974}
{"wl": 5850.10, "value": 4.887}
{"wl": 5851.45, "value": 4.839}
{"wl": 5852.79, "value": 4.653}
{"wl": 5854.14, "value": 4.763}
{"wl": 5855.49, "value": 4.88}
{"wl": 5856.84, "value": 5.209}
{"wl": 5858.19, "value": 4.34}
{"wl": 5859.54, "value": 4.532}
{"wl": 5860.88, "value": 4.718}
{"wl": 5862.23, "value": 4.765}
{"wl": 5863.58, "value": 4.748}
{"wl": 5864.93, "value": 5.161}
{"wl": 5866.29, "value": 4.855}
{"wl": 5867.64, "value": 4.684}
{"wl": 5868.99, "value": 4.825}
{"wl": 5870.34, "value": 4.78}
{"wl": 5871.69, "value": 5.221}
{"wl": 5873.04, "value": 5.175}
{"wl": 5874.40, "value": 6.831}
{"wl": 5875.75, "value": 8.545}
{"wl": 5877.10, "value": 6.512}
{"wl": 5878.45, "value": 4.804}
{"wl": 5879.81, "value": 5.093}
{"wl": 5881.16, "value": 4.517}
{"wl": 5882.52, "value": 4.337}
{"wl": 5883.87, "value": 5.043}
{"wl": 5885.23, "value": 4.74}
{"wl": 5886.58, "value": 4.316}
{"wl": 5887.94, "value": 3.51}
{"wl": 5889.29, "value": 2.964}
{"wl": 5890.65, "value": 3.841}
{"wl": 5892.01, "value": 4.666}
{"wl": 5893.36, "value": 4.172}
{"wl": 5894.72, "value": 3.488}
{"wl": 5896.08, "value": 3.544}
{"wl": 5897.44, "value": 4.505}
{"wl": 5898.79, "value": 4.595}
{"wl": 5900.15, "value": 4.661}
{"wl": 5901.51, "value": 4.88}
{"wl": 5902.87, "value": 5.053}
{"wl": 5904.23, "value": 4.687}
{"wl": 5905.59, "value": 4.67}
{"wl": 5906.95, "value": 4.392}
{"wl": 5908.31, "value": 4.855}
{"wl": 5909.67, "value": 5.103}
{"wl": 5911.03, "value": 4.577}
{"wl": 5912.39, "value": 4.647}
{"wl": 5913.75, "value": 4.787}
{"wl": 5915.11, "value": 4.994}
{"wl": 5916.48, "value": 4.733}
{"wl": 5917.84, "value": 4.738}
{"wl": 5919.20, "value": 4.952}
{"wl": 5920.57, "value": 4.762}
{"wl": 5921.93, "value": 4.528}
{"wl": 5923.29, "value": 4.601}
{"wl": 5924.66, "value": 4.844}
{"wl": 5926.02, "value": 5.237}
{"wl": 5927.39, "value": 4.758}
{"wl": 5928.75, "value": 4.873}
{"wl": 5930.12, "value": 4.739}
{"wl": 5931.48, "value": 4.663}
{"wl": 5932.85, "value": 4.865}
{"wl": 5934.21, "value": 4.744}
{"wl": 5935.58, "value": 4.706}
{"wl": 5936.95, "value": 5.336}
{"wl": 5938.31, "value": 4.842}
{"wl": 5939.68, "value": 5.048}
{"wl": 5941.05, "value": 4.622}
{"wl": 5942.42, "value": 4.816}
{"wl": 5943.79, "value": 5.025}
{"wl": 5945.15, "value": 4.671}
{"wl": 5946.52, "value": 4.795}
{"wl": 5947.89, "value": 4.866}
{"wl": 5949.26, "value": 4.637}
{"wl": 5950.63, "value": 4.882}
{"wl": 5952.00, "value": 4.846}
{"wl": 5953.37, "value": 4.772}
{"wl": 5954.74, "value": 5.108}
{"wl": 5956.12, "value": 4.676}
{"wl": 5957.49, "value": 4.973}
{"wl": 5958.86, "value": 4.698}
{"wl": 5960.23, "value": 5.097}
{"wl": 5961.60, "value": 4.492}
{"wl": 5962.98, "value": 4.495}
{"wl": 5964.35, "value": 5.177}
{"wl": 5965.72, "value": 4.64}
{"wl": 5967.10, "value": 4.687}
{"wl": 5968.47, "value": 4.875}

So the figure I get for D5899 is 5.76 AA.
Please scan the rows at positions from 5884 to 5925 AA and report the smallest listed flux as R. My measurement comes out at 2.964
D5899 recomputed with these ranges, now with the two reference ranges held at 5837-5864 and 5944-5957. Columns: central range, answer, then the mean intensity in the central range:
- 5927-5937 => 0.04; 4.81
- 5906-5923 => 0.30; 4.75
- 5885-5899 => 2.48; 3.99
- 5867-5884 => -2.00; 5.43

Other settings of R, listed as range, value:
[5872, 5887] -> 4.316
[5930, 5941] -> 4.663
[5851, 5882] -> 4.34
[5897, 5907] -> 4.392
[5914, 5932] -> 4.528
